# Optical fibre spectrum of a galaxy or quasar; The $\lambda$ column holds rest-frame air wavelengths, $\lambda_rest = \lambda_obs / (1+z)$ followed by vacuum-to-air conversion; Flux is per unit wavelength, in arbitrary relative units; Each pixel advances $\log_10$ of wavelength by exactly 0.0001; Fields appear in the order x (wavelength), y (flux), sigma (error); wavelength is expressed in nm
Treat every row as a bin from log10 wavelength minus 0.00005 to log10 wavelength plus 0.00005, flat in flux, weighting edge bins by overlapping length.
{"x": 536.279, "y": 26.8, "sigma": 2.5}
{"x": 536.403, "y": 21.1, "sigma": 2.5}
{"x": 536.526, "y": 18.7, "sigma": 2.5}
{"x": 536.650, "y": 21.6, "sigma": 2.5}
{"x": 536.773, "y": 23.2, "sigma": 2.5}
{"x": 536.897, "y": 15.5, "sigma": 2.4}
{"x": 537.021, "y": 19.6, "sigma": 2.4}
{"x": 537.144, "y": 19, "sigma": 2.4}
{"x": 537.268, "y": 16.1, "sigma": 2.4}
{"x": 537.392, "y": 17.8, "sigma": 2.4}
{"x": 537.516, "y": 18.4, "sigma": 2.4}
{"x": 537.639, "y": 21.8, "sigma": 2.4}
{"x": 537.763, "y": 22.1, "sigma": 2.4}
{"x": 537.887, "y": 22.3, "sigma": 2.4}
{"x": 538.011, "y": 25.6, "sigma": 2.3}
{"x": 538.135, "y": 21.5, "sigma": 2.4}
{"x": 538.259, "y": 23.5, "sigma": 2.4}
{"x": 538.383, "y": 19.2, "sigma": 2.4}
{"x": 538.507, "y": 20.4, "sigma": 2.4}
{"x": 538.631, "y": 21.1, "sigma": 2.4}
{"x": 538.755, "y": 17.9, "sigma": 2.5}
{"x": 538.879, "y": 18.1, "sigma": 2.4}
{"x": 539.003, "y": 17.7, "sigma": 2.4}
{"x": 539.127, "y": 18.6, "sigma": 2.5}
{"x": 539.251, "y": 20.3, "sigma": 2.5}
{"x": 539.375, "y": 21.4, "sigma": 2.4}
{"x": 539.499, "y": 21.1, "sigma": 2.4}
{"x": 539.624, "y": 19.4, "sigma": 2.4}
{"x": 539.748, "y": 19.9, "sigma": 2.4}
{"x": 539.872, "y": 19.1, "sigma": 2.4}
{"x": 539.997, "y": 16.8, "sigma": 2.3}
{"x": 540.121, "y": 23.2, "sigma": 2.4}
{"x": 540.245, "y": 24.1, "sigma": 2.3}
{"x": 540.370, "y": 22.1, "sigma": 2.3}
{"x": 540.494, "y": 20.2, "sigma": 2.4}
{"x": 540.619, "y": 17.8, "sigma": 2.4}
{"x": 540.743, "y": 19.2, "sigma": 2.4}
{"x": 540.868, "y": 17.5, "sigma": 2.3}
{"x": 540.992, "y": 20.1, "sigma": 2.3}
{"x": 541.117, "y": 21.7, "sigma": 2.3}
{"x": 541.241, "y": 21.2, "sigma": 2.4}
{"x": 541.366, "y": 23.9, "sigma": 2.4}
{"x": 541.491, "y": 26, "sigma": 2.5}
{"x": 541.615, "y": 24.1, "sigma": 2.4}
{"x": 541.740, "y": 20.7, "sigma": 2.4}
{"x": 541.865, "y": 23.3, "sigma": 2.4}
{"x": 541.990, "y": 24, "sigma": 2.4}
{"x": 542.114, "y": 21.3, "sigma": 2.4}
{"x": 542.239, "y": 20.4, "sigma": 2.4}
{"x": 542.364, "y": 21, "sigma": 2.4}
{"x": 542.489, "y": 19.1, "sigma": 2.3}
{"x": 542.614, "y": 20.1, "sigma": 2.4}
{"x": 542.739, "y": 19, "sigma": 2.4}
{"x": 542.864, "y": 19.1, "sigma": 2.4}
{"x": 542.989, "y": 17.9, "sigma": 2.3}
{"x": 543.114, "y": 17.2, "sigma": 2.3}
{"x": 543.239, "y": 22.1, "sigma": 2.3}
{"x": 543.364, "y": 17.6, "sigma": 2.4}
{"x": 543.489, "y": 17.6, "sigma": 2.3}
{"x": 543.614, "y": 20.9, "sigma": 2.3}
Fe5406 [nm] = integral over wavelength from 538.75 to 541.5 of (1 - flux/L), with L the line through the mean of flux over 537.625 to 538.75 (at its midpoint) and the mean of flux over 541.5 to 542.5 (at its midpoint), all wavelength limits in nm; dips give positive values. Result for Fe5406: 0.21 nm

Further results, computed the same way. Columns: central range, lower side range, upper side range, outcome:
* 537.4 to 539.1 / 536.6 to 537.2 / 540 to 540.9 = -0.049 nm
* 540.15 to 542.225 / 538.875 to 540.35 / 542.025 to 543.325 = -0.183 nm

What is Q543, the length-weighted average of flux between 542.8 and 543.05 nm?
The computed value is 18.5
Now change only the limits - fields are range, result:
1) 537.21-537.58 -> 17.5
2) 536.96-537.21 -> 19.3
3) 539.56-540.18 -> 19.6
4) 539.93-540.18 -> 19.9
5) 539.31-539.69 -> 20.6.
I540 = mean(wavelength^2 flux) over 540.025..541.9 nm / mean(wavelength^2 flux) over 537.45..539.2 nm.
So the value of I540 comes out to 1.1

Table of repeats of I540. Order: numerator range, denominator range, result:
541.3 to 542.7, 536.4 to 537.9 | 1.15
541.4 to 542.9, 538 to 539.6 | 1.08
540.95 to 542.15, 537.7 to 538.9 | 1.08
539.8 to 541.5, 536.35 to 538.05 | 1.04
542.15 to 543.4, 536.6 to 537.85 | 1.01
